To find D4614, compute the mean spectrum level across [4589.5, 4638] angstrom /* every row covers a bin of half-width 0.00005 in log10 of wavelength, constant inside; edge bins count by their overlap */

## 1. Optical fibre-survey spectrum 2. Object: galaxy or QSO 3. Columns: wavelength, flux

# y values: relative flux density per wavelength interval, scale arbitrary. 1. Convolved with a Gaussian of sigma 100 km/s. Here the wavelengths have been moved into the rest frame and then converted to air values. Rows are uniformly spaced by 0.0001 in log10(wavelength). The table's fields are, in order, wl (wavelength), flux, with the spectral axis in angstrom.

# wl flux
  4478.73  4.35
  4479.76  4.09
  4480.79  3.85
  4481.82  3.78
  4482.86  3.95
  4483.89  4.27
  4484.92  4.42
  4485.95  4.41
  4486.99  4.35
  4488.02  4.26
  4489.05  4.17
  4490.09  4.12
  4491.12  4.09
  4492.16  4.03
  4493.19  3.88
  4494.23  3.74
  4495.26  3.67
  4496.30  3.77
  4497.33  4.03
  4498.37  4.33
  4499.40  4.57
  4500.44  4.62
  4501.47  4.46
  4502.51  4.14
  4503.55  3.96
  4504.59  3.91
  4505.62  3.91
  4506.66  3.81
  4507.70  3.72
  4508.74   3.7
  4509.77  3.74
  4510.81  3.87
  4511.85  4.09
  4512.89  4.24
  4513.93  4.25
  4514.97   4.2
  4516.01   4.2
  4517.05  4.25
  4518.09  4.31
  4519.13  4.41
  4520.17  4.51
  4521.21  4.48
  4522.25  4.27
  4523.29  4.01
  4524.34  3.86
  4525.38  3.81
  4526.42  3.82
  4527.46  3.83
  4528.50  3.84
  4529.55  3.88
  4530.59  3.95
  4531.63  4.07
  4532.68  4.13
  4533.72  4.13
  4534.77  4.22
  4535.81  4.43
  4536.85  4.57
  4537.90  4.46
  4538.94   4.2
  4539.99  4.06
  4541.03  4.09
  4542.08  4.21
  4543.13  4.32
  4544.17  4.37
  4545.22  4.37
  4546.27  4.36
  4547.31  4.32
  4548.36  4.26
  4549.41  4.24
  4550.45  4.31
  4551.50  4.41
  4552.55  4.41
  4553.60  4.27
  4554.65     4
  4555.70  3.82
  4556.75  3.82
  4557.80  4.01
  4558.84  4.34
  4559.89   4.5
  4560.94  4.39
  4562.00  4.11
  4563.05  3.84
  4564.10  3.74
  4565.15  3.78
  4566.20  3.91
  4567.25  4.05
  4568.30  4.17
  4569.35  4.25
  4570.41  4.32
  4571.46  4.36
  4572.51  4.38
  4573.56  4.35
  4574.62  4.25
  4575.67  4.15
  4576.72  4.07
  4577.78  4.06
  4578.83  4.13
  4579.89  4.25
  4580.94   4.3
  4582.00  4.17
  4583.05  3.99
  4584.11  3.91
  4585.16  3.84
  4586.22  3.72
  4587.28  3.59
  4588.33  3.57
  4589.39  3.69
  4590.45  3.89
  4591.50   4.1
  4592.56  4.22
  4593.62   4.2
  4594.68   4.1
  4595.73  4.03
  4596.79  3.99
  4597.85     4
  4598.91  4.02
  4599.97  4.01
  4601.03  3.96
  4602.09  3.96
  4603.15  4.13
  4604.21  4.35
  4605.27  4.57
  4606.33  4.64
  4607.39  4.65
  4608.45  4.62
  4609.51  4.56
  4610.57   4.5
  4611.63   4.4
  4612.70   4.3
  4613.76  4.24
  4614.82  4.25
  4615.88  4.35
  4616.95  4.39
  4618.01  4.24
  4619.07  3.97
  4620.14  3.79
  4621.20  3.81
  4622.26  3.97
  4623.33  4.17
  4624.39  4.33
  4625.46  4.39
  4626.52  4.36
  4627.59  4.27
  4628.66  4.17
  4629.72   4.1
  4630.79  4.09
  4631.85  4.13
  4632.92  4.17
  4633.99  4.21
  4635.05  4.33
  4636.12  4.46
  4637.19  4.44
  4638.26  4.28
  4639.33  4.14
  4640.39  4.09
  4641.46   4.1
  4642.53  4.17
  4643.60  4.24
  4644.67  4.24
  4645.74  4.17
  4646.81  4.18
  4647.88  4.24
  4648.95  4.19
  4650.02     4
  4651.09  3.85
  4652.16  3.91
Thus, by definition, 4.21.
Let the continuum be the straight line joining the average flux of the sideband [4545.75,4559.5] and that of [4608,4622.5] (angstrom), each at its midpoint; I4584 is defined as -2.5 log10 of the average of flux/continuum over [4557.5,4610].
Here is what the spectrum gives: 0.03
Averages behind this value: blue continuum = 4.2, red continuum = 4.25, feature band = 4.12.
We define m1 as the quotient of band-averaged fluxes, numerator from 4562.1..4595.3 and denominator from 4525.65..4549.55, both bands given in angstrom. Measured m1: 0.97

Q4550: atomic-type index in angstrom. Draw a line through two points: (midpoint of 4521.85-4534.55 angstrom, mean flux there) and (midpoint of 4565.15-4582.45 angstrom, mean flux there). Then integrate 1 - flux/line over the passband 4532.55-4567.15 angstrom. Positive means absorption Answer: -1.0 angstrom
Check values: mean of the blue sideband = 3.97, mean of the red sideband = 4.19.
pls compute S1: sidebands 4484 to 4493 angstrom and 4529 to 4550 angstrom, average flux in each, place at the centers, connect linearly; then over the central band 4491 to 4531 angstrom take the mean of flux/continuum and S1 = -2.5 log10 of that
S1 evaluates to 0.04 mag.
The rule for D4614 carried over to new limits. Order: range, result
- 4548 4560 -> 4.19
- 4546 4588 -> 4.13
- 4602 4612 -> 4.46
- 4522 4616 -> 4.15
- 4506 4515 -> 3.94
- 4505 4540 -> 4.1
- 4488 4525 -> 4.1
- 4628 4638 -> 4.23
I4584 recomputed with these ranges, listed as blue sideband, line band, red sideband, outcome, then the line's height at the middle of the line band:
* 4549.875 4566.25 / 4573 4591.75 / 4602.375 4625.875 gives 0.05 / 4.19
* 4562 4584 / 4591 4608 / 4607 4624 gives 0.01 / 4.21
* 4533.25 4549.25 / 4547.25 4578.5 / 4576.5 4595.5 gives 0.00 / 4.14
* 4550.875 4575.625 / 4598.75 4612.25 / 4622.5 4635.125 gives -0.04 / 4.19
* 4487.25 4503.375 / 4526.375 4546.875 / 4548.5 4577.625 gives -0.01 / 4.15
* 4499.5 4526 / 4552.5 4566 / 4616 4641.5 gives 0.02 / 4.14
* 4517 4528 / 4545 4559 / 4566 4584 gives -0.01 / 4.16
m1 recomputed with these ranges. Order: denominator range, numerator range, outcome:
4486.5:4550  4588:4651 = 1.01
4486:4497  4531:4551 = 1.06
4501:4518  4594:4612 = 1.06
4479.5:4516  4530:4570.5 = 1.03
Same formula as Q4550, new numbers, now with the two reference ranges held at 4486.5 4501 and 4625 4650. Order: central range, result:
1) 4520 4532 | 0.4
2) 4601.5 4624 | -0.4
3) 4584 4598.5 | 0.9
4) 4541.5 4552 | -0.4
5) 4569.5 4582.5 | -0.2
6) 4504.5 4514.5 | 0.5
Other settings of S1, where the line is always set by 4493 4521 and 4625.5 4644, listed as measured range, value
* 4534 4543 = -0.04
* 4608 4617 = -0.05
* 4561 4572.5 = 0.02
